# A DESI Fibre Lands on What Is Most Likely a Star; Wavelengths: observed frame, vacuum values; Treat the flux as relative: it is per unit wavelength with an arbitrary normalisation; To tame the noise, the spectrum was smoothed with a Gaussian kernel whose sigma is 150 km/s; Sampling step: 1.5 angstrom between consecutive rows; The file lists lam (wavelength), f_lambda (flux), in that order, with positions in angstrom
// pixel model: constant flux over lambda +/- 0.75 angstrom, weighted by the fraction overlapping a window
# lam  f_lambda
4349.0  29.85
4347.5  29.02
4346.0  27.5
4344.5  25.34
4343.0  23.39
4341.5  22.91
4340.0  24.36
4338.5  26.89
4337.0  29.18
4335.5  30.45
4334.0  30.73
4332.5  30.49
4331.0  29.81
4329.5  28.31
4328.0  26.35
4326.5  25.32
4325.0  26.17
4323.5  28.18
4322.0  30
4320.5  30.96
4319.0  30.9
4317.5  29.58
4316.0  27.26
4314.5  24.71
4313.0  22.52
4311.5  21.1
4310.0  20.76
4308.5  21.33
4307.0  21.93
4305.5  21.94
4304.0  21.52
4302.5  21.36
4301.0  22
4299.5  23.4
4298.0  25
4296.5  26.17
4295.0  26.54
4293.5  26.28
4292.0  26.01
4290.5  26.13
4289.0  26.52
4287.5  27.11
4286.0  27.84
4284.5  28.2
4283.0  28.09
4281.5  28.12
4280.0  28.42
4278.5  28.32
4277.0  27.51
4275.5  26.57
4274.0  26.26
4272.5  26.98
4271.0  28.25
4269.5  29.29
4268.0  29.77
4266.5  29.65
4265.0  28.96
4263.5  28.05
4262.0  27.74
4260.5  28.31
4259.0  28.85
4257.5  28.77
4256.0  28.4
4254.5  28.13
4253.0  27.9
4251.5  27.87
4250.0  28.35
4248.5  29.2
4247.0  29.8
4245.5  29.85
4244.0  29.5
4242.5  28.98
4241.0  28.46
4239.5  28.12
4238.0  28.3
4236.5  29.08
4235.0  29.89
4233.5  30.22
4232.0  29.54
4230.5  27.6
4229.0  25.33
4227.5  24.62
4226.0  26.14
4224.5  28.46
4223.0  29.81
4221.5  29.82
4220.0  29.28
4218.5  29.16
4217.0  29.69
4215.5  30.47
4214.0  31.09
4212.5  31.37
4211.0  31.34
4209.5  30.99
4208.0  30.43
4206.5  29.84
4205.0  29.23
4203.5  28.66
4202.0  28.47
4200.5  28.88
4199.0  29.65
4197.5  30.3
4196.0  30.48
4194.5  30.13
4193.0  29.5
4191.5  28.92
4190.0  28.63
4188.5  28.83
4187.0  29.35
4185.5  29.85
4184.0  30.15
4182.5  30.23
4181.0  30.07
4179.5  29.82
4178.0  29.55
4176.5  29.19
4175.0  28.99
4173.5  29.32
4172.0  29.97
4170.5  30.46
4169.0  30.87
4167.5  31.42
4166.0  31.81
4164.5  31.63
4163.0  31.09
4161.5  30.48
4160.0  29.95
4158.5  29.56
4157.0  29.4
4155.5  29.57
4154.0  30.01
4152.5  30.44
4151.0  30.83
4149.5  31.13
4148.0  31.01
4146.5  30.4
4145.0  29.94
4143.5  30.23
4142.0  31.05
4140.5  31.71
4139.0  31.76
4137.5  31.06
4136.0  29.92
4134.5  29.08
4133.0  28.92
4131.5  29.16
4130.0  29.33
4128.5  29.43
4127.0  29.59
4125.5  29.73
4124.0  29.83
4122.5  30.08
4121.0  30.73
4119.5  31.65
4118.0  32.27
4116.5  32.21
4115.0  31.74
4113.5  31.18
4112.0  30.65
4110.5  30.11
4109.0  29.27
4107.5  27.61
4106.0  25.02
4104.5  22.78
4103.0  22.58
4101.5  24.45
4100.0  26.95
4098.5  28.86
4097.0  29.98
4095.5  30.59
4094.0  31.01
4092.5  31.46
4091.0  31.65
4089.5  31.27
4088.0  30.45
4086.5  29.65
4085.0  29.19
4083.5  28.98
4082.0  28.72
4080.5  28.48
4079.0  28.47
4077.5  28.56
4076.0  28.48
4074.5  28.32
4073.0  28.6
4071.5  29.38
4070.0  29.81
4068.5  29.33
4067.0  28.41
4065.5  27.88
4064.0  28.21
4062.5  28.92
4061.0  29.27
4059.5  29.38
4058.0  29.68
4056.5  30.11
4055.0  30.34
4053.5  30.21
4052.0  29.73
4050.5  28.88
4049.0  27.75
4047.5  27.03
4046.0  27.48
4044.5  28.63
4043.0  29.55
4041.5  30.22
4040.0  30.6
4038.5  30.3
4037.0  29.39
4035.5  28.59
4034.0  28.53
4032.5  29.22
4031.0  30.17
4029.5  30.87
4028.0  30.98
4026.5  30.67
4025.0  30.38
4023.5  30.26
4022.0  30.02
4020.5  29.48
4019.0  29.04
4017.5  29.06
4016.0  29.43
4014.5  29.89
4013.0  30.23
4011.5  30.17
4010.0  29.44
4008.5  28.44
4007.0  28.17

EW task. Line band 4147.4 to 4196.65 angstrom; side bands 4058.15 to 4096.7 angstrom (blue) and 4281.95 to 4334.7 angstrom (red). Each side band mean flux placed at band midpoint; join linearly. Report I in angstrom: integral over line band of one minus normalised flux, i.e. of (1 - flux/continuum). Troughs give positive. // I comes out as -3.63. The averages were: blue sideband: 29.4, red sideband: 26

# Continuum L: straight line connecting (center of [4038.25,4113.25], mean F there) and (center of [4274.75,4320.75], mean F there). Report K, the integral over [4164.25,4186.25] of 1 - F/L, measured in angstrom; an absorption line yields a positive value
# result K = -2.3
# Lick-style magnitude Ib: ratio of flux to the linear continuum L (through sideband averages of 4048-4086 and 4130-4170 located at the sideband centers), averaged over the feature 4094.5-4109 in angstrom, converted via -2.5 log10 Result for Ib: 0.11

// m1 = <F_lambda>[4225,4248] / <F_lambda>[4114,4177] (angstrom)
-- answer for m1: 0.93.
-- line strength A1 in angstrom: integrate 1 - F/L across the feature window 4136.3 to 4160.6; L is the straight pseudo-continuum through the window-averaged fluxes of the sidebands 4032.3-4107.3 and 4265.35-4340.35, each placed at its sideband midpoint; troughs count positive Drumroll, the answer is -2.1 angstrom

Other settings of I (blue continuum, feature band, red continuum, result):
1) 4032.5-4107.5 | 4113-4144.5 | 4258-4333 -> -2.52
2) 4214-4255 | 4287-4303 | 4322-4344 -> 1.57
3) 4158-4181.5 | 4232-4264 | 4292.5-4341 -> -0.91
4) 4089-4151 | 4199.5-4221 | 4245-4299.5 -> -1.01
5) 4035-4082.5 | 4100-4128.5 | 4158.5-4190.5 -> 0.58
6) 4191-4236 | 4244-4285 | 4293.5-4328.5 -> -1.99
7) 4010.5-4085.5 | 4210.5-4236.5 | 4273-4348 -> -1.65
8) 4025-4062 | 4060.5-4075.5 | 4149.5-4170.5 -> 0.46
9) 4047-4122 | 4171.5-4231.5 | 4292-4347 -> -3.99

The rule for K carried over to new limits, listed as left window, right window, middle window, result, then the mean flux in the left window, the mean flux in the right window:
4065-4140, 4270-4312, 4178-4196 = -1.4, 29.3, 25.4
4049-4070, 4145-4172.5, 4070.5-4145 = 1.1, 29.2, 30.5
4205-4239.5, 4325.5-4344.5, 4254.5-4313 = 4.0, 29.2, 27.3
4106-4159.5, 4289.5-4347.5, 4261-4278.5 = -0.7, 30.2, 25.9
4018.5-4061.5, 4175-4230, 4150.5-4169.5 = -0.7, 29.5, 29.4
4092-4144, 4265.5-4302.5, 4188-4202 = -0.6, 29.5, 26.9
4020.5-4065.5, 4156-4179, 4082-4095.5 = -0.3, 29.5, 30.2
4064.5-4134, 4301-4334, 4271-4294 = -0.8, 29.2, 25.8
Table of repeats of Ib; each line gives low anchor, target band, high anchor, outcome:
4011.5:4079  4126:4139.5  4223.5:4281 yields -0.03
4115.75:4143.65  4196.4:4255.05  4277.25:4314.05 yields -0.07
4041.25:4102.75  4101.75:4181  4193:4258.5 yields -0.03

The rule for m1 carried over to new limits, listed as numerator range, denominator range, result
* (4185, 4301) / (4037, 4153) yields 0.97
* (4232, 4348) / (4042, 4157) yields 0.92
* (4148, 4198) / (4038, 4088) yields 1.03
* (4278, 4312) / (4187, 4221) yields 0.84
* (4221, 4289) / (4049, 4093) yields 0.96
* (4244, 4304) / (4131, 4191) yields 0.91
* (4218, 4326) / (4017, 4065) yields 0.92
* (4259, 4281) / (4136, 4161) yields 0.92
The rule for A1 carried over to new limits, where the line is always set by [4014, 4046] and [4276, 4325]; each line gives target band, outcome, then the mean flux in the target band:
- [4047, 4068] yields 0.22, 29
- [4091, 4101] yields -0.36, 29.8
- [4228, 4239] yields -0.69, 28.5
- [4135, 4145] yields -0.96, 30.8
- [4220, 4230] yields -0.23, 27.5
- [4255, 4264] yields -0.66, 28.4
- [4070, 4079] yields 0.10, 28.7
